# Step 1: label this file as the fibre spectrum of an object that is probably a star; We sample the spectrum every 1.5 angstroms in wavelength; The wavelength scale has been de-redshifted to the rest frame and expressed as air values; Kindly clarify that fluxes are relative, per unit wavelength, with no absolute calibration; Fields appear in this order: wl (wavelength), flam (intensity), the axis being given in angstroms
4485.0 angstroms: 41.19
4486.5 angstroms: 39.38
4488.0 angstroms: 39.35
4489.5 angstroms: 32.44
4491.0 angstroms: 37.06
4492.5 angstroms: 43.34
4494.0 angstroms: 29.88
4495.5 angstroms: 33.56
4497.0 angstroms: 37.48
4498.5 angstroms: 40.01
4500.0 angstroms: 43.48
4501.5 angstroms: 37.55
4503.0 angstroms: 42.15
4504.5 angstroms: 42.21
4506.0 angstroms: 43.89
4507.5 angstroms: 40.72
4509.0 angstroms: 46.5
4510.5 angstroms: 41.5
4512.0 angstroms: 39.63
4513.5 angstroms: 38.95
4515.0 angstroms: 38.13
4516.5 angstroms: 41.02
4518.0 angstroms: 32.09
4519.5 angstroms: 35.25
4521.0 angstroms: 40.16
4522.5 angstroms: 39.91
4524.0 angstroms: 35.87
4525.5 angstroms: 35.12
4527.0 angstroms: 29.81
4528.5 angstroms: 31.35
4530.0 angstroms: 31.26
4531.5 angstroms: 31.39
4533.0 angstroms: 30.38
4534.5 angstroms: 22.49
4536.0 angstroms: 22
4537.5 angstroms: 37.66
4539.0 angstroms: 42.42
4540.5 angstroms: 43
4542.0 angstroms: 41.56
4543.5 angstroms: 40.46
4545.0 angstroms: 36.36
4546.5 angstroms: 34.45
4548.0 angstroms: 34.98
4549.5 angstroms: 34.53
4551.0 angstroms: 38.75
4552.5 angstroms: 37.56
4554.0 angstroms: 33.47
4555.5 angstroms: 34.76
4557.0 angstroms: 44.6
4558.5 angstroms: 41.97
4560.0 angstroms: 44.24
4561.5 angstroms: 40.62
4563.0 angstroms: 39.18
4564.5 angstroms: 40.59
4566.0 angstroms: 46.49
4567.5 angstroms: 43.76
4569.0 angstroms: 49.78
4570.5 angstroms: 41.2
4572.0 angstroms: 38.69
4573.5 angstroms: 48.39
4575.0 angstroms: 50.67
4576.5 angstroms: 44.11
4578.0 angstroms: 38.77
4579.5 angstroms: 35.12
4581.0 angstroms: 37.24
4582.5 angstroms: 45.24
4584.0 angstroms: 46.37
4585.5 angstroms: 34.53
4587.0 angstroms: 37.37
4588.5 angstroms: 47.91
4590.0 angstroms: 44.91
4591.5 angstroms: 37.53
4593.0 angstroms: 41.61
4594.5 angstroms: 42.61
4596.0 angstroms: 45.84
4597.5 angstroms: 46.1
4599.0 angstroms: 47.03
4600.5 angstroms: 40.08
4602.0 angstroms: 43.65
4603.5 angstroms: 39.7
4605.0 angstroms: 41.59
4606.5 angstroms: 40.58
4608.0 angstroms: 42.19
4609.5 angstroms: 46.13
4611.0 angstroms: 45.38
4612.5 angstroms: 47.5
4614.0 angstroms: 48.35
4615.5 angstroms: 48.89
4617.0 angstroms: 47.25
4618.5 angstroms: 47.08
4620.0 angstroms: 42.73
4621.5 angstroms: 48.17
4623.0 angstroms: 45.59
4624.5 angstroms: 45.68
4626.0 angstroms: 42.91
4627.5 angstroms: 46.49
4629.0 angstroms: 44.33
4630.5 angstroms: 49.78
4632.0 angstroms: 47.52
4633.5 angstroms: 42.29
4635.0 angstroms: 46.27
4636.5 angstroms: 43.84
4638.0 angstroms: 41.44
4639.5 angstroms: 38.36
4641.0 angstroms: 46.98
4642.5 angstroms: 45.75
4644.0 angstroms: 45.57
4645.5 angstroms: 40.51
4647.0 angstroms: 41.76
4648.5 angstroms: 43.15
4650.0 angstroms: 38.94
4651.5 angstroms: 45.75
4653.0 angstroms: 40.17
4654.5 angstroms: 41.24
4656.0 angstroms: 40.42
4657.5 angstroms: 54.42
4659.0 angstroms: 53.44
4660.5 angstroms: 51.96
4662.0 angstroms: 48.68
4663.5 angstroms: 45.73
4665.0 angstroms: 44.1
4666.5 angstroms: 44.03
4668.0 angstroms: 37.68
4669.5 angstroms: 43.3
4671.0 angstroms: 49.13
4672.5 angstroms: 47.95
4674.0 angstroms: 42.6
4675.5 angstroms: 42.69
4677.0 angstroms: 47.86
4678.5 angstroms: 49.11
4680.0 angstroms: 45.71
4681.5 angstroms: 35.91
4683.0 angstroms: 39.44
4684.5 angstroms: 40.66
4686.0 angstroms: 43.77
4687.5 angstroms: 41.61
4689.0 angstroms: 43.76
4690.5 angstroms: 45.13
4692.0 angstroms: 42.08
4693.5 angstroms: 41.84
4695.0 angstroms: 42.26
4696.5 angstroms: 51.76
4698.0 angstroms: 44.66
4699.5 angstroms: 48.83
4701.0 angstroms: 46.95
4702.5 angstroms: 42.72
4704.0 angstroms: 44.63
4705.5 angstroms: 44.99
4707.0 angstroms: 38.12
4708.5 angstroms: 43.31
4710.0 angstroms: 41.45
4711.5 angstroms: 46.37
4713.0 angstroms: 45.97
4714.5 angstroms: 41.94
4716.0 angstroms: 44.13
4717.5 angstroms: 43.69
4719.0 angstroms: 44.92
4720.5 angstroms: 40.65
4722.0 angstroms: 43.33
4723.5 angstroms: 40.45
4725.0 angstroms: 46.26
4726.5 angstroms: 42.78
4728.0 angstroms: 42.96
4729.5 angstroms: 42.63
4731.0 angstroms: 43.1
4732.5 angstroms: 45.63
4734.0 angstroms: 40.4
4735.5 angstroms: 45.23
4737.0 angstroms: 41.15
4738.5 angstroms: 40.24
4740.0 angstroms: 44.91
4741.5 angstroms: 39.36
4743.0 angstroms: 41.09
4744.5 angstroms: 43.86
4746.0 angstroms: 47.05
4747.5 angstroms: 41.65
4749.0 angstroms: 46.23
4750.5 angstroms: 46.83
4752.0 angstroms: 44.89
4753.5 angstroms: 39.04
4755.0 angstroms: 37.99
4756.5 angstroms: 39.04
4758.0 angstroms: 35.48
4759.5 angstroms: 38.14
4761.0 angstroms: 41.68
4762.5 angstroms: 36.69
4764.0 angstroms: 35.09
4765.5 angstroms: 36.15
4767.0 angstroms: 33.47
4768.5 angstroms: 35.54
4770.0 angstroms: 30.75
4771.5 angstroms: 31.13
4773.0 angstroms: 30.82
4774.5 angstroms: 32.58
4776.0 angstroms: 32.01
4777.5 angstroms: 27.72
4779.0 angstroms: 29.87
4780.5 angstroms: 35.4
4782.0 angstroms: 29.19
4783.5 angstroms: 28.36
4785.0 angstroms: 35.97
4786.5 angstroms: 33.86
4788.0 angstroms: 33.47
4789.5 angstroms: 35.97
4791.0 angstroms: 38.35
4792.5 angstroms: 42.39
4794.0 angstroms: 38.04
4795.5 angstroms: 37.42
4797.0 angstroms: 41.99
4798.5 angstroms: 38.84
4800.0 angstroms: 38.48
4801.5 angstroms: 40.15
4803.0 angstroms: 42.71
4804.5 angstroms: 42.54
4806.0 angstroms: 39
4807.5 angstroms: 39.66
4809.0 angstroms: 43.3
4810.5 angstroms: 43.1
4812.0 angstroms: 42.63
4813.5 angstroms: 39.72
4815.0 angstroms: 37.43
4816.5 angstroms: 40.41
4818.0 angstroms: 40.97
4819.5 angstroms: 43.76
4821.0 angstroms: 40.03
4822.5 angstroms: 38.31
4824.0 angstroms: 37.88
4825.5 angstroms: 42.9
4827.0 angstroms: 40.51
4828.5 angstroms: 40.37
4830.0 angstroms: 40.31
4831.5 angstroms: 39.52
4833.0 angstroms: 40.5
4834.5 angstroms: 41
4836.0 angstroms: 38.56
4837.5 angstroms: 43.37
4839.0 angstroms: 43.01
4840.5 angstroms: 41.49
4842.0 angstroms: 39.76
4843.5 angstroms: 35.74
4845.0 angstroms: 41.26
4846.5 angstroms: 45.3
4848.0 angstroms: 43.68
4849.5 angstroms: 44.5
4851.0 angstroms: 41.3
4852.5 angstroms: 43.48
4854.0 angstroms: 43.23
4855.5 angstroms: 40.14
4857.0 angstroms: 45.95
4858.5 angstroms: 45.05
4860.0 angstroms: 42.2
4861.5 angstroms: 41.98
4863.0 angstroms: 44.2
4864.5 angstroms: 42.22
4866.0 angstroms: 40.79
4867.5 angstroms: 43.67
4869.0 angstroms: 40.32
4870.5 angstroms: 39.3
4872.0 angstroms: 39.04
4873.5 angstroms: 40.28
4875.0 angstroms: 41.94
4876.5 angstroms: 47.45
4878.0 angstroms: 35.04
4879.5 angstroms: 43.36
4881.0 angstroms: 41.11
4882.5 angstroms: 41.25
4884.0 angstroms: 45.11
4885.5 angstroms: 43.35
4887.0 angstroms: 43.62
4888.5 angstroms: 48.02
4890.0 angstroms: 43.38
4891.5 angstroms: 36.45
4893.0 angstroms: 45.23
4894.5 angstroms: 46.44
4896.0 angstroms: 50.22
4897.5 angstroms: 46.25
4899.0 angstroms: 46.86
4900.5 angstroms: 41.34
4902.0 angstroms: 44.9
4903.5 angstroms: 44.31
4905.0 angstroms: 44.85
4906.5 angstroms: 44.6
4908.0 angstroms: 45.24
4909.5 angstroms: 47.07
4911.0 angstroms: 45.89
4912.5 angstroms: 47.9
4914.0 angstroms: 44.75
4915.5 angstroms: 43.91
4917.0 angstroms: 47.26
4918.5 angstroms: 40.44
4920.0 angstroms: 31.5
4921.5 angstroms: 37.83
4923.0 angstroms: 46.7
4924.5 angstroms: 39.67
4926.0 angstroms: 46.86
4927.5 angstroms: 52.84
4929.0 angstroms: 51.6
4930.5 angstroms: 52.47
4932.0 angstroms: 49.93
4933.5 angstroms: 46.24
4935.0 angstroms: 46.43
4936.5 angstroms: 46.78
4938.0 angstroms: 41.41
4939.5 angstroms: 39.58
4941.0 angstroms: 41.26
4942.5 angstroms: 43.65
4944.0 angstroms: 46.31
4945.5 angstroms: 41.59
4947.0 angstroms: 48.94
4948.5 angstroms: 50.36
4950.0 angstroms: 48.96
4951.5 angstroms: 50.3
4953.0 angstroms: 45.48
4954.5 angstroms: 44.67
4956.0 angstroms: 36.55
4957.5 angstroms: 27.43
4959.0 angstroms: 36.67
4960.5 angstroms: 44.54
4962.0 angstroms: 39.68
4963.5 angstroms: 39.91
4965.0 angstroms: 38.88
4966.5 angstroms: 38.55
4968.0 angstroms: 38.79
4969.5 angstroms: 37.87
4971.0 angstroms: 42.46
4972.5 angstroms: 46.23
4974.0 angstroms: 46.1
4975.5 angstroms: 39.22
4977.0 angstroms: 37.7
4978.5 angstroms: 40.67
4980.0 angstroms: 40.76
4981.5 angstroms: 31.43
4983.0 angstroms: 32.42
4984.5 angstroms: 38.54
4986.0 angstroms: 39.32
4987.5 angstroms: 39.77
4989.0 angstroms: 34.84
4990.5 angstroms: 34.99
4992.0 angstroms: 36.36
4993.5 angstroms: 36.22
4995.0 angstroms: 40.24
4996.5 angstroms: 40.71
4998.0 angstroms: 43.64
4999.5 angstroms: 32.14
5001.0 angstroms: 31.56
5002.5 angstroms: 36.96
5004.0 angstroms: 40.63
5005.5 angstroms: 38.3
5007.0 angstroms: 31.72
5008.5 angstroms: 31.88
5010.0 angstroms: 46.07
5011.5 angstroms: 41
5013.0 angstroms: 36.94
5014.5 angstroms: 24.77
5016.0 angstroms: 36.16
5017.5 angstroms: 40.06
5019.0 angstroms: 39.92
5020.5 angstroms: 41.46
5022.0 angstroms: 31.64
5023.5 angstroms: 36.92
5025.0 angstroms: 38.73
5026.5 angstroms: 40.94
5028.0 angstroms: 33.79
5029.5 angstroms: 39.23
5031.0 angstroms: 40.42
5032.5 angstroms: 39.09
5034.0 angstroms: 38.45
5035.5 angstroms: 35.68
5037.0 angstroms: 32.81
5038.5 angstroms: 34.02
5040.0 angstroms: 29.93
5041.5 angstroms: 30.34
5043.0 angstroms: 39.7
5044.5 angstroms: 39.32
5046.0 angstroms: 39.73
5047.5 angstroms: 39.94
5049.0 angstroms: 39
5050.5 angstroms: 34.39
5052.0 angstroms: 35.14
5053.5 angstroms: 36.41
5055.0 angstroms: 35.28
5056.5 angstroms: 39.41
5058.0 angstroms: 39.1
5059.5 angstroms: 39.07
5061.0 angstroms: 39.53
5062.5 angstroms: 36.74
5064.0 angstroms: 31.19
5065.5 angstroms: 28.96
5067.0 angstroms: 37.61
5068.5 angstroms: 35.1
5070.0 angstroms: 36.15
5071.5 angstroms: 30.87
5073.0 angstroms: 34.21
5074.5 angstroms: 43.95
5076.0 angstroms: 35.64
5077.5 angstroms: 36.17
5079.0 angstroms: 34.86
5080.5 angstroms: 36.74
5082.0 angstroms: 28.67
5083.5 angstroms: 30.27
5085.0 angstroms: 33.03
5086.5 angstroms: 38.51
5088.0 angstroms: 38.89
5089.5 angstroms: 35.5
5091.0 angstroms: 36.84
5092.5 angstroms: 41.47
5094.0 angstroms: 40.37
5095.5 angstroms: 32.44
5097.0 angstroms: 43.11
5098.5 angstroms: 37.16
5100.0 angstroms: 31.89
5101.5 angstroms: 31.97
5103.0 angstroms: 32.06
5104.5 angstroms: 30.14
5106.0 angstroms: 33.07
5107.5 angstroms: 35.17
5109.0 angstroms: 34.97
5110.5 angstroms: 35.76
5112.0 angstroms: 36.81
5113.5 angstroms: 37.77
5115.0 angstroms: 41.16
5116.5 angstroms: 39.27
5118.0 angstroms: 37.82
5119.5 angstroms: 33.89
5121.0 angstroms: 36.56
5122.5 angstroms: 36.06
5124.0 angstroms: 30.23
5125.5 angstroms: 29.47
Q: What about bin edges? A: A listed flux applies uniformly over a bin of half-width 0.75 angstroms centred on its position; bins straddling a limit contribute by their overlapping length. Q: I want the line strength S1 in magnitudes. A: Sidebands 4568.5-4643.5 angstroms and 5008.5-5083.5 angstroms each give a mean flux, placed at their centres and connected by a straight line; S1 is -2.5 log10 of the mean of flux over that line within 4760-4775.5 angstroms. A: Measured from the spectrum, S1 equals 0.20 mag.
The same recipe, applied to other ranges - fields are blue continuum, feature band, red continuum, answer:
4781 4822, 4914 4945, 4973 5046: -0.18 mag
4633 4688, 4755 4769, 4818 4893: 0.16 mag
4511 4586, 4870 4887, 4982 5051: -0.12 mag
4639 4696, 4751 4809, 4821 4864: 0.17 mag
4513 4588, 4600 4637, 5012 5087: -0.18 mag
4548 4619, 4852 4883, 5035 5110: -0.09 mag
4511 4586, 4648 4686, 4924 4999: -0.13 mag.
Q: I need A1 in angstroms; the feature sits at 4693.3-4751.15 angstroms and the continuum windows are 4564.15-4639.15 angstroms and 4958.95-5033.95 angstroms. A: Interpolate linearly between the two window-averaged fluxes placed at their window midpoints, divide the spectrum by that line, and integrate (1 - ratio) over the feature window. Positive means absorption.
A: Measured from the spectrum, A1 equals -2.1 angstroms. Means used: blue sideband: 43.9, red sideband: 38.2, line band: 43.7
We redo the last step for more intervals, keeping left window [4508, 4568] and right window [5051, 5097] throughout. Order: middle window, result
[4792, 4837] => -4.60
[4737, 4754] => -2.92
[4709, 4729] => -3.54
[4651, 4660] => -2.19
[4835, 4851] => -2.20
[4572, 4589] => -2.22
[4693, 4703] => -2.38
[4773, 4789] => 2.13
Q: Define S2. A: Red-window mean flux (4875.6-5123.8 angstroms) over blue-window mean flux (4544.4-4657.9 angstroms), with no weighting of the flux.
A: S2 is 0.9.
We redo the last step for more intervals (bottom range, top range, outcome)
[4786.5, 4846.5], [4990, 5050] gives 0.92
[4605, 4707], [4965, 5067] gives 0.84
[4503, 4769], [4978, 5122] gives 0.87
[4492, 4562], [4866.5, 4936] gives 1.18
